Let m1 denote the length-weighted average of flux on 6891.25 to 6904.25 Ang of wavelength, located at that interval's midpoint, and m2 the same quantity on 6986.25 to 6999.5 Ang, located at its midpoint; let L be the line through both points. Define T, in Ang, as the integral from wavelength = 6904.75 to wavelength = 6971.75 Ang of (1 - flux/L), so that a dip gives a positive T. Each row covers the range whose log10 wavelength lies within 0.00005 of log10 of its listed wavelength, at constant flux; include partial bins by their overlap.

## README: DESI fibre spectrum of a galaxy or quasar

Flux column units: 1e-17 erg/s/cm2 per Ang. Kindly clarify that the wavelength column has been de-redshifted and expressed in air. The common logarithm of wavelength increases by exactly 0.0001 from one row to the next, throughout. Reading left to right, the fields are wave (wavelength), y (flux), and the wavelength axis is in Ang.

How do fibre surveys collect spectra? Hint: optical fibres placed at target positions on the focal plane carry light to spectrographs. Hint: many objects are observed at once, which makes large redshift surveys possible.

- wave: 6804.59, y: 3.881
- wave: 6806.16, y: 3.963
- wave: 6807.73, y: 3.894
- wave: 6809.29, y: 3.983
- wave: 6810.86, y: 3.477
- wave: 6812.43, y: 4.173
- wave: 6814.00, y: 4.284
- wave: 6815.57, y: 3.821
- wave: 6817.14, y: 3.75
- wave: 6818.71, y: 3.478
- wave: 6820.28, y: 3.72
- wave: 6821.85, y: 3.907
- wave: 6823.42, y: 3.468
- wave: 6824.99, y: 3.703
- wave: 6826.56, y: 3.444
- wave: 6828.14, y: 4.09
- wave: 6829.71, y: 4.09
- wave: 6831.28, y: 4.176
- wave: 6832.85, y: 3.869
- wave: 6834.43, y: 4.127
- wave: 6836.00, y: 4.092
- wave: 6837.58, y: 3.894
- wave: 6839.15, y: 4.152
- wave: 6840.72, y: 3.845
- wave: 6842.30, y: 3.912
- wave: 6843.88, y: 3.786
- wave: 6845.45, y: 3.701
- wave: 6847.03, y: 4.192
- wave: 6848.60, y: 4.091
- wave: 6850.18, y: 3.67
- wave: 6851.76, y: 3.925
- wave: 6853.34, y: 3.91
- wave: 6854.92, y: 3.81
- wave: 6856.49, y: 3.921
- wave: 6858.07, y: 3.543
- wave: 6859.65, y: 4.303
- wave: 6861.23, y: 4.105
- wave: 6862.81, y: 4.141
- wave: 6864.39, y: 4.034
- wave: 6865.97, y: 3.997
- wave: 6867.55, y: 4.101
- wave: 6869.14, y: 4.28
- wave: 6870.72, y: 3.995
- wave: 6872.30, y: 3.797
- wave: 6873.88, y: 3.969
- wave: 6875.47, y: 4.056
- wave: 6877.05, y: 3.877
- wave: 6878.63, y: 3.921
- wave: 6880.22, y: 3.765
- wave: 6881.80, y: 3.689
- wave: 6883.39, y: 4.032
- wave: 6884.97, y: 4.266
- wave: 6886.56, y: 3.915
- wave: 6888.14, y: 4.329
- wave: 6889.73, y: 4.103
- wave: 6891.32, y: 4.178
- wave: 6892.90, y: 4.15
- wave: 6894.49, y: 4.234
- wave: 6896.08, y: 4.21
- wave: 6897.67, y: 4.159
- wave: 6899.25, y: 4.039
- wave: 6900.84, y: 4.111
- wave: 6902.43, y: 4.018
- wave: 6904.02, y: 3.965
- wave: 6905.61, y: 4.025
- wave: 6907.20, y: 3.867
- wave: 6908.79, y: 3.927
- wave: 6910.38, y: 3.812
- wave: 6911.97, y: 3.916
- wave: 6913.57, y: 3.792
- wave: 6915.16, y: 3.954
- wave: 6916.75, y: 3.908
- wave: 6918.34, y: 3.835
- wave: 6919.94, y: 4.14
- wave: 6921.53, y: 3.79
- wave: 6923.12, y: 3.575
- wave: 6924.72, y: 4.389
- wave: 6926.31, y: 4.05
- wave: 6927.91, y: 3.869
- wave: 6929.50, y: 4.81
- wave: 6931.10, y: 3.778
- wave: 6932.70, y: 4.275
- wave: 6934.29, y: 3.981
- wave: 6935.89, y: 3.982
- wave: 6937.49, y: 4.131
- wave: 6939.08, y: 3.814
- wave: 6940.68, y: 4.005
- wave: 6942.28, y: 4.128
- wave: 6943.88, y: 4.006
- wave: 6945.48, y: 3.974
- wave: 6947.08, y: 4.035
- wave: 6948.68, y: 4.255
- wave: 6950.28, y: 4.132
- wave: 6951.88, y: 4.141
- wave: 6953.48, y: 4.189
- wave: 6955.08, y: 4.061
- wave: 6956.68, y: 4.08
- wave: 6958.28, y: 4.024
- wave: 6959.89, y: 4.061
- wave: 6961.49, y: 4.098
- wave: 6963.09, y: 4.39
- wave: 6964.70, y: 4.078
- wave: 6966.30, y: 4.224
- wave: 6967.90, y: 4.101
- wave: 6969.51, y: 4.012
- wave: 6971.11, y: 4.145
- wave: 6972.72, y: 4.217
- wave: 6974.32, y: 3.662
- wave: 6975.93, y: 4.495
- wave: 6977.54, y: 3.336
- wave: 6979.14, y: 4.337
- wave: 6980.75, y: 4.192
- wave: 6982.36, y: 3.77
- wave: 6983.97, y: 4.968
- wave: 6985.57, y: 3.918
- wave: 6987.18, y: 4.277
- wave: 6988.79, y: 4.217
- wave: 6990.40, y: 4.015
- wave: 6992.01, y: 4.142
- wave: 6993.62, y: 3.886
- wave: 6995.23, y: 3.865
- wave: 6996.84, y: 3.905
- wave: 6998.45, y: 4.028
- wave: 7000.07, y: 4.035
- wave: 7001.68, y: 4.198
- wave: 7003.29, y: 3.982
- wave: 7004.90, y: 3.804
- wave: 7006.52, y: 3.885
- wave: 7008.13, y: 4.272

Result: 0.7 Ang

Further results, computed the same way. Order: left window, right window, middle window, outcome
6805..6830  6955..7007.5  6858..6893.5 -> -1.1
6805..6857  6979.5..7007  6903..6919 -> 0.3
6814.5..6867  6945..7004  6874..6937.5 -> -0.4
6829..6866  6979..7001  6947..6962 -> -0.2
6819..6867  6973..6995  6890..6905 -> -0.5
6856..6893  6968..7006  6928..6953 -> -0.3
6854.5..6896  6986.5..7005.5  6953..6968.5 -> -0.4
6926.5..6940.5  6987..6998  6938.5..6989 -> -0.7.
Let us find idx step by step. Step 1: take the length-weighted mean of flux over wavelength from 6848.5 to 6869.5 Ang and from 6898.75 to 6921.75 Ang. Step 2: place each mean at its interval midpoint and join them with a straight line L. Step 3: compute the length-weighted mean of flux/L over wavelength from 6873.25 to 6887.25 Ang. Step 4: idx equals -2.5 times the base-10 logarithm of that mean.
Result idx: 0.01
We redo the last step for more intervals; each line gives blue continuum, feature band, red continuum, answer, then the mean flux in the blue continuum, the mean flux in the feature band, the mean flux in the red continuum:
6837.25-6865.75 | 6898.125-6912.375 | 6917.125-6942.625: 0.01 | 3.94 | 3.97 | 4.03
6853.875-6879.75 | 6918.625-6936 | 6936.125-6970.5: 0.00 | 3.99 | 4.05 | 4.09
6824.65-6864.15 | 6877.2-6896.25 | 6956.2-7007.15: -0.02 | 3.94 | 4.05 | 4.07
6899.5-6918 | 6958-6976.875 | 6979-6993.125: 0.00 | 3.94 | 4.12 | 4.19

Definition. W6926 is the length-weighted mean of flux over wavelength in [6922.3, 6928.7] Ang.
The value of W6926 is 3.97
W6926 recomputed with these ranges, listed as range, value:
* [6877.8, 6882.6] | 3.79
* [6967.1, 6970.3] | 4.05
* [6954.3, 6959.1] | 4.05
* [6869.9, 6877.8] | 3.94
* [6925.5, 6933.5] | 4.16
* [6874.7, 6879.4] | 3.96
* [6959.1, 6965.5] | 4.16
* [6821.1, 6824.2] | 3.69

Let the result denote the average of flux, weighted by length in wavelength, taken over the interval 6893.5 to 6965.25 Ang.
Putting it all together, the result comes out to 4.04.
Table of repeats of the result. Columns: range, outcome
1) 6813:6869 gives 3.92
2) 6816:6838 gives 3.84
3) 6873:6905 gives 4.05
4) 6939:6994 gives 4.1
